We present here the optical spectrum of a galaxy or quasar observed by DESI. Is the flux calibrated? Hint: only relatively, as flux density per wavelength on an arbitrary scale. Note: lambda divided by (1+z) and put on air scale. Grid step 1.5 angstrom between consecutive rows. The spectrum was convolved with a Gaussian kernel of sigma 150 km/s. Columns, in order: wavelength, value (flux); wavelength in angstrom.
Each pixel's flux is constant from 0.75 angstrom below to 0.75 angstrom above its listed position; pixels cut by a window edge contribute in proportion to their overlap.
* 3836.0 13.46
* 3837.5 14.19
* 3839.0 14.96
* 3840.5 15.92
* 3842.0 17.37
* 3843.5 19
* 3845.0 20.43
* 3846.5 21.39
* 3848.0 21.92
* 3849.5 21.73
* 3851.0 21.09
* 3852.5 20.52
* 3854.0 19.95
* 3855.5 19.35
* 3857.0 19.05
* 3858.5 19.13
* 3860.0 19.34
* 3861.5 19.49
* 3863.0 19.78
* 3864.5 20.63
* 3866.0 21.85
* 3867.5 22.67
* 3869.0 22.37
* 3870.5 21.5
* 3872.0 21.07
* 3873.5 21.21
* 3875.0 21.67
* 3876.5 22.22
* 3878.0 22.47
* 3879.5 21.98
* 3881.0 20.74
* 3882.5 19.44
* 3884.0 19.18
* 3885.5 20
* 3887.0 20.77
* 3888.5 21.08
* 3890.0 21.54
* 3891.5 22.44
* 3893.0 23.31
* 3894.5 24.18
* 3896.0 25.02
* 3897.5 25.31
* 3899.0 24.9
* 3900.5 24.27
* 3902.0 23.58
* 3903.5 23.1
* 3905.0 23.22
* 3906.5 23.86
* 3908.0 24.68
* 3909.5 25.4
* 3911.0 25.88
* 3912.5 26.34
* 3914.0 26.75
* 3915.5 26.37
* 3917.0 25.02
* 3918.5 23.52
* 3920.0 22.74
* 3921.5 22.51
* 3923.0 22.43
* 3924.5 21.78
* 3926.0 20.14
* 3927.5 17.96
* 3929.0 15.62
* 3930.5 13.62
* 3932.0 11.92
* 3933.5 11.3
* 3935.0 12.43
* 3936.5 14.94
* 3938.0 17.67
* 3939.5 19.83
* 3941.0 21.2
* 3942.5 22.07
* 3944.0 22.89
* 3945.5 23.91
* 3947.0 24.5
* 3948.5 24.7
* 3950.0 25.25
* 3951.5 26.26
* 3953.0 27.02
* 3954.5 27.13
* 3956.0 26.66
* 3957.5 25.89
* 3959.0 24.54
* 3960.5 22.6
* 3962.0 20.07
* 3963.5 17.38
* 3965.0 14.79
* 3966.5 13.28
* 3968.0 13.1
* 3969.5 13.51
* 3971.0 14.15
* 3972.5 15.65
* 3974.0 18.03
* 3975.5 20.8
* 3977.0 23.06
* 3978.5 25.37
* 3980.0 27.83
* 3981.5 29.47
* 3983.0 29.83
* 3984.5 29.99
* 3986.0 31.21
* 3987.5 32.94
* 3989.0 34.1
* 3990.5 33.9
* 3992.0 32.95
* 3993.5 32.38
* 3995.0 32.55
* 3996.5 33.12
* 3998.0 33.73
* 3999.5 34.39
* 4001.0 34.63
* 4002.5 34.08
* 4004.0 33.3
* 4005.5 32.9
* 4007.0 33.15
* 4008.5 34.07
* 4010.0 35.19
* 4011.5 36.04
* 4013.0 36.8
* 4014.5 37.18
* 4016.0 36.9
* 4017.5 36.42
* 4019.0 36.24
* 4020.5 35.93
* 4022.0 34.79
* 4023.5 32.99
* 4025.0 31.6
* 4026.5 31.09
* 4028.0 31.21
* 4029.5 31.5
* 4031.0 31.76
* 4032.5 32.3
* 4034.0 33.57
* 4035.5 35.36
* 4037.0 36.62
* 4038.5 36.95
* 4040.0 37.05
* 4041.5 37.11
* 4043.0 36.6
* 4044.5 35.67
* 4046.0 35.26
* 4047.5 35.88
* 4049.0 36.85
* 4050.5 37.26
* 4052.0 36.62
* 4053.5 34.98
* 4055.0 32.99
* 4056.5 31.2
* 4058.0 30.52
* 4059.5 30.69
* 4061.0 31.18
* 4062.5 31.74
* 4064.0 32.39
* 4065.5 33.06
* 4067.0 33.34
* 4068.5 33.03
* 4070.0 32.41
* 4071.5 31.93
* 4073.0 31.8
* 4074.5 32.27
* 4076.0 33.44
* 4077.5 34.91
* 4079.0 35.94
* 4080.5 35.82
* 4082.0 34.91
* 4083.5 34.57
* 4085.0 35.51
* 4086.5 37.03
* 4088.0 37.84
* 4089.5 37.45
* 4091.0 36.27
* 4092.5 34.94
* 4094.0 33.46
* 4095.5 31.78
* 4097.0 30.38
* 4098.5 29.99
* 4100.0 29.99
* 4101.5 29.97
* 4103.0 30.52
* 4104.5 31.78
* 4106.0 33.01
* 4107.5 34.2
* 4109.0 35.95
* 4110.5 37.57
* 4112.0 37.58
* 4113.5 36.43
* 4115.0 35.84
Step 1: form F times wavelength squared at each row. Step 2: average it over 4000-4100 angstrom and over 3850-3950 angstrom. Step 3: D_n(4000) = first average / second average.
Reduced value 1.72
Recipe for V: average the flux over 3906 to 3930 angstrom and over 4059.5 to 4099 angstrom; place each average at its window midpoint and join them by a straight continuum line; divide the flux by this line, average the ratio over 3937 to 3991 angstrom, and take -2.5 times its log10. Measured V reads 0.13 mag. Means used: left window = 23.1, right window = 33.7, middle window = 23.3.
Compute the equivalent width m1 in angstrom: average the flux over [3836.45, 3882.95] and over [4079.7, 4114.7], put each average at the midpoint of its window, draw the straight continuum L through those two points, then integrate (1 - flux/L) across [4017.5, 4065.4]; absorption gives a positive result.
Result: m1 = -5.0 angstrom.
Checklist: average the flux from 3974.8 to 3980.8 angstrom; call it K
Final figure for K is 24.3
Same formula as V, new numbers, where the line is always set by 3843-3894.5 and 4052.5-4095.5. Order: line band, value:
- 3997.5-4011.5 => -0.16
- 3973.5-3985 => 0.09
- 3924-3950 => 0.32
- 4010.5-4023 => -0.20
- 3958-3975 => 0.49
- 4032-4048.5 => -0.13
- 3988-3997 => -0.16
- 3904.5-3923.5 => -0.04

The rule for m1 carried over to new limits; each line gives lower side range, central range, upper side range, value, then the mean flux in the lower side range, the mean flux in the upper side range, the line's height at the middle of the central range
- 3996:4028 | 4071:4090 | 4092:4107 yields -1.6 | 34.4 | 31.6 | 32.2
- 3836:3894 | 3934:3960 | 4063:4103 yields 2.8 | 20.3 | 33.6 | 25.3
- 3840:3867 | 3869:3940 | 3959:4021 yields 4.8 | 19.9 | 28.5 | 23.2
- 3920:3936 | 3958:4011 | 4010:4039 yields 1.5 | 17.2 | 34.5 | 27.3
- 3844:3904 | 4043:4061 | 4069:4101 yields -1.3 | 21.5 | 33.9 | 32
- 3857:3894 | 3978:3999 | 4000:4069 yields -0.7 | 21.1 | 34.3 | 30.4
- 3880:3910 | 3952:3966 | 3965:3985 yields -1.1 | 22.8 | 20.7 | 21.1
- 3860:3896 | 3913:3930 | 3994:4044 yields 2.1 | 21.4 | 34.5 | 25.4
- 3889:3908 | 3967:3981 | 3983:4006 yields 5.4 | 23.7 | 33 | 31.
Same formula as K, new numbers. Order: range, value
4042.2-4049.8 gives 36.1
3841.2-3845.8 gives 18.9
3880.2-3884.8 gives 19.8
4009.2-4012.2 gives 35.6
